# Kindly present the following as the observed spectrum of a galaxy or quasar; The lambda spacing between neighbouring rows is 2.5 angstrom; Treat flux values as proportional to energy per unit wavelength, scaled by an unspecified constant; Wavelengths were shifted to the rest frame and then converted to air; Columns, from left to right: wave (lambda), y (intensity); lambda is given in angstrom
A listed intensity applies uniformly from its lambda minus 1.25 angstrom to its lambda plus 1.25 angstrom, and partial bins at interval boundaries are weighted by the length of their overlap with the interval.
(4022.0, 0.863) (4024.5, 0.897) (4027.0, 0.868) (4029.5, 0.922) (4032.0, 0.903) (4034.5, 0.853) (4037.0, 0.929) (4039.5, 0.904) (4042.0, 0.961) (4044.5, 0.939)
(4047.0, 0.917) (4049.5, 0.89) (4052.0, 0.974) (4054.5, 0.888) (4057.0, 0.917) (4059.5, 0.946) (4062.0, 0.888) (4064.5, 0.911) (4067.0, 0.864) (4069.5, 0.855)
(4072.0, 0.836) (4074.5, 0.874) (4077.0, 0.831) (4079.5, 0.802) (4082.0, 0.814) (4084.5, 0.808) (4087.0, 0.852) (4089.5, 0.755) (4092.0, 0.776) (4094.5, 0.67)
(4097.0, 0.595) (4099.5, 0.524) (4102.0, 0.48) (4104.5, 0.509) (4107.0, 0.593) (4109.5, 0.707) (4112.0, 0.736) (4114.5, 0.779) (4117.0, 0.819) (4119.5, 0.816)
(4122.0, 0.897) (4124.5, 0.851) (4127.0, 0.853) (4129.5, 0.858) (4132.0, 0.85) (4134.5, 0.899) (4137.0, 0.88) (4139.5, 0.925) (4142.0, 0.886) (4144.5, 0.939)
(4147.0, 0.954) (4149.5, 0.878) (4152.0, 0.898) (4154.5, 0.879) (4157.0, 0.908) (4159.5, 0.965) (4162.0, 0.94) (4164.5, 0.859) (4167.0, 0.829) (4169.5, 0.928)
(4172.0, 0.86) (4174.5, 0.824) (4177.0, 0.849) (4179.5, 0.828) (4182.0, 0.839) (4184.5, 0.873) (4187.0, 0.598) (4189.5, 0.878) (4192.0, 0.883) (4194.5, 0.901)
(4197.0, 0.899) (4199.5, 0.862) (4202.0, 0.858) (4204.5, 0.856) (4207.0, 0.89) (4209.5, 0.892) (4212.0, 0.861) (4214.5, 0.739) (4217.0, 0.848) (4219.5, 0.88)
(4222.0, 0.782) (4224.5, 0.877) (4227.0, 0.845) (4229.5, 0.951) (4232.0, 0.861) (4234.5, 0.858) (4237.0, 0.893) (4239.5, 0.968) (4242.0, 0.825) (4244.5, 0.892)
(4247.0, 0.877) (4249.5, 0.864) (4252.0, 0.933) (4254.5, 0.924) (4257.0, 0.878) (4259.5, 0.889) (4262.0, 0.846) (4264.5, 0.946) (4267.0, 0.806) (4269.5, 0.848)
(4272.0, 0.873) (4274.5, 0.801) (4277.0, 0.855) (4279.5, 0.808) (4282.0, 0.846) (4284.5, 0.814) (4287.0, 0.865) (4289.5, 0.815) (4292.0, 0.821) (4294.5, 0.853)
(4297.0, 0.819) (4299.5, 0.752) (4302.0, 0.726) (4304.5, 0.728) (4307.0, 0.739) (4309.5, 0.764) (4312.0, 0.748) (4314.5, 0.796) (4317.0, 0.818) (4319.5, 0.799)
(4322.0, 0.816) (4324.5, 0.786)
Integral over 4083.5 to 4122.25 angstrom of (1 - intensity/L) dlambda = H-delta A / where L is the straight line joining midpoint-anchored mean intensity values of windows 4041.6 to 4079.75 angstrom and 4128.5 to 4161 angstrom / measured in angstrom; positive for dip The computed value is 8.5 angstrom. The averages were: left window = 0.894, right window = 0.902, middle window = 0.702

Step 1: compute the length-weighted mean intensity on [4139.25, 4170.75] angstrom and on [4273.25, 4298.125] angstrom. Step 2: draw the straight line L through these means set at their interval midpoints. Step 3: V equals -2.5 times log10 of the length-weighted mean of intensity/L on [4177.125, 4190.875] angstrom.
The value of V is 0.105 mag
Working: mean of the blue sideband 0.906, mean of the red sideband 0.83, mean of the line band 0.808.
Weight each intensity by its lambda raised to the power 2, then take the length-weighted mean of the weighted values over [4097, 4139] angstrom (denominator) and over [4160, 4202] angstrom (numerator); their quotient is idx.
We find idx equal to 1.2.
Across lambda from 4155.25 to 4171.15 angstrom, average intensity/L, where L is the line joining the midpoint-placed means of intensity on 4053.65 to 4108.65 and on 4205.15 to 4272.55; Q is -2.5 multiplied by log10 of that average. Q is -0.10 mag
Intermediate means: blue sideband 0.771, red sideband 0.872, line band 0.903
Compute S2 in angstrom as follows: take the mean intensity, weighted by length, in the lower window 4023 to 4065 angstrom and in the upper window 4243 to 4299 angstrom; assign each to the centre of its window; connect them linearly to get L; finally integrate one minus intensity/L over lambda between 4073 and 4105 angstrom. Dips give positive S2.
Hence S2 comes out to 6.42 angstrom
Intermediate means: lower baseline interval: 0.912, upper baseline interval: 0.856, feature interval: 0.72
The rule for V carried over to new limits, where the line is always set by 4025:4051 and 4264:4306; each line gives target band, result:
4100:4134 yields 0.18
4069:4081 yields 0.07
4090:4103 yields 0.39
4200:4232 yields -0.02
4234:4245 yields -0.07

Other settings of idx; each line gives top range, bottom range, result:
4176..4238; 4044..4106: 1.13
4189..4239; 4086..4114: 1.40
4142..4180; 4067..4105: 1.25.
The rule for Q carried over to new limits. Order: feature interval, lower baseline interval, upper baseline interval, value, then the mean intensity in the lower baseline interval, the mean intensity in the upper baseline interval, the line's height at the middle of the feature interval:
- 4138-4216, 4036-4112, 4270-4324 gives -0.09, 0.805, 0.803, 0.804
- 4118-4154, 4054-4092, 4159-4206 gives -0.04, 0.853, 0.858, 0.856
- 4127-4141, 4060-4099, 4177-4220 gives -0.07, 0.806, 0.846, 0.824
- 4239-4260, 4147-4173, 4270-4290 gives -0.05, 0.898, 0.836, 0.852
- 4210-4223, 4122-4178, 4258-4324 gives 0.03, 0.887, 0.815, 0.853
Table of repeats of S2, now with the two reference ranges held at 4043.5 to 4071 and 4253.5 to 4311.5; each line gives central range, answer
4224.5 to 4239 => -0.7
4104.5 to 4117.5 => 2.7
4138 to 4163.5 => -1.3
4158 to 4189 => 0.5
